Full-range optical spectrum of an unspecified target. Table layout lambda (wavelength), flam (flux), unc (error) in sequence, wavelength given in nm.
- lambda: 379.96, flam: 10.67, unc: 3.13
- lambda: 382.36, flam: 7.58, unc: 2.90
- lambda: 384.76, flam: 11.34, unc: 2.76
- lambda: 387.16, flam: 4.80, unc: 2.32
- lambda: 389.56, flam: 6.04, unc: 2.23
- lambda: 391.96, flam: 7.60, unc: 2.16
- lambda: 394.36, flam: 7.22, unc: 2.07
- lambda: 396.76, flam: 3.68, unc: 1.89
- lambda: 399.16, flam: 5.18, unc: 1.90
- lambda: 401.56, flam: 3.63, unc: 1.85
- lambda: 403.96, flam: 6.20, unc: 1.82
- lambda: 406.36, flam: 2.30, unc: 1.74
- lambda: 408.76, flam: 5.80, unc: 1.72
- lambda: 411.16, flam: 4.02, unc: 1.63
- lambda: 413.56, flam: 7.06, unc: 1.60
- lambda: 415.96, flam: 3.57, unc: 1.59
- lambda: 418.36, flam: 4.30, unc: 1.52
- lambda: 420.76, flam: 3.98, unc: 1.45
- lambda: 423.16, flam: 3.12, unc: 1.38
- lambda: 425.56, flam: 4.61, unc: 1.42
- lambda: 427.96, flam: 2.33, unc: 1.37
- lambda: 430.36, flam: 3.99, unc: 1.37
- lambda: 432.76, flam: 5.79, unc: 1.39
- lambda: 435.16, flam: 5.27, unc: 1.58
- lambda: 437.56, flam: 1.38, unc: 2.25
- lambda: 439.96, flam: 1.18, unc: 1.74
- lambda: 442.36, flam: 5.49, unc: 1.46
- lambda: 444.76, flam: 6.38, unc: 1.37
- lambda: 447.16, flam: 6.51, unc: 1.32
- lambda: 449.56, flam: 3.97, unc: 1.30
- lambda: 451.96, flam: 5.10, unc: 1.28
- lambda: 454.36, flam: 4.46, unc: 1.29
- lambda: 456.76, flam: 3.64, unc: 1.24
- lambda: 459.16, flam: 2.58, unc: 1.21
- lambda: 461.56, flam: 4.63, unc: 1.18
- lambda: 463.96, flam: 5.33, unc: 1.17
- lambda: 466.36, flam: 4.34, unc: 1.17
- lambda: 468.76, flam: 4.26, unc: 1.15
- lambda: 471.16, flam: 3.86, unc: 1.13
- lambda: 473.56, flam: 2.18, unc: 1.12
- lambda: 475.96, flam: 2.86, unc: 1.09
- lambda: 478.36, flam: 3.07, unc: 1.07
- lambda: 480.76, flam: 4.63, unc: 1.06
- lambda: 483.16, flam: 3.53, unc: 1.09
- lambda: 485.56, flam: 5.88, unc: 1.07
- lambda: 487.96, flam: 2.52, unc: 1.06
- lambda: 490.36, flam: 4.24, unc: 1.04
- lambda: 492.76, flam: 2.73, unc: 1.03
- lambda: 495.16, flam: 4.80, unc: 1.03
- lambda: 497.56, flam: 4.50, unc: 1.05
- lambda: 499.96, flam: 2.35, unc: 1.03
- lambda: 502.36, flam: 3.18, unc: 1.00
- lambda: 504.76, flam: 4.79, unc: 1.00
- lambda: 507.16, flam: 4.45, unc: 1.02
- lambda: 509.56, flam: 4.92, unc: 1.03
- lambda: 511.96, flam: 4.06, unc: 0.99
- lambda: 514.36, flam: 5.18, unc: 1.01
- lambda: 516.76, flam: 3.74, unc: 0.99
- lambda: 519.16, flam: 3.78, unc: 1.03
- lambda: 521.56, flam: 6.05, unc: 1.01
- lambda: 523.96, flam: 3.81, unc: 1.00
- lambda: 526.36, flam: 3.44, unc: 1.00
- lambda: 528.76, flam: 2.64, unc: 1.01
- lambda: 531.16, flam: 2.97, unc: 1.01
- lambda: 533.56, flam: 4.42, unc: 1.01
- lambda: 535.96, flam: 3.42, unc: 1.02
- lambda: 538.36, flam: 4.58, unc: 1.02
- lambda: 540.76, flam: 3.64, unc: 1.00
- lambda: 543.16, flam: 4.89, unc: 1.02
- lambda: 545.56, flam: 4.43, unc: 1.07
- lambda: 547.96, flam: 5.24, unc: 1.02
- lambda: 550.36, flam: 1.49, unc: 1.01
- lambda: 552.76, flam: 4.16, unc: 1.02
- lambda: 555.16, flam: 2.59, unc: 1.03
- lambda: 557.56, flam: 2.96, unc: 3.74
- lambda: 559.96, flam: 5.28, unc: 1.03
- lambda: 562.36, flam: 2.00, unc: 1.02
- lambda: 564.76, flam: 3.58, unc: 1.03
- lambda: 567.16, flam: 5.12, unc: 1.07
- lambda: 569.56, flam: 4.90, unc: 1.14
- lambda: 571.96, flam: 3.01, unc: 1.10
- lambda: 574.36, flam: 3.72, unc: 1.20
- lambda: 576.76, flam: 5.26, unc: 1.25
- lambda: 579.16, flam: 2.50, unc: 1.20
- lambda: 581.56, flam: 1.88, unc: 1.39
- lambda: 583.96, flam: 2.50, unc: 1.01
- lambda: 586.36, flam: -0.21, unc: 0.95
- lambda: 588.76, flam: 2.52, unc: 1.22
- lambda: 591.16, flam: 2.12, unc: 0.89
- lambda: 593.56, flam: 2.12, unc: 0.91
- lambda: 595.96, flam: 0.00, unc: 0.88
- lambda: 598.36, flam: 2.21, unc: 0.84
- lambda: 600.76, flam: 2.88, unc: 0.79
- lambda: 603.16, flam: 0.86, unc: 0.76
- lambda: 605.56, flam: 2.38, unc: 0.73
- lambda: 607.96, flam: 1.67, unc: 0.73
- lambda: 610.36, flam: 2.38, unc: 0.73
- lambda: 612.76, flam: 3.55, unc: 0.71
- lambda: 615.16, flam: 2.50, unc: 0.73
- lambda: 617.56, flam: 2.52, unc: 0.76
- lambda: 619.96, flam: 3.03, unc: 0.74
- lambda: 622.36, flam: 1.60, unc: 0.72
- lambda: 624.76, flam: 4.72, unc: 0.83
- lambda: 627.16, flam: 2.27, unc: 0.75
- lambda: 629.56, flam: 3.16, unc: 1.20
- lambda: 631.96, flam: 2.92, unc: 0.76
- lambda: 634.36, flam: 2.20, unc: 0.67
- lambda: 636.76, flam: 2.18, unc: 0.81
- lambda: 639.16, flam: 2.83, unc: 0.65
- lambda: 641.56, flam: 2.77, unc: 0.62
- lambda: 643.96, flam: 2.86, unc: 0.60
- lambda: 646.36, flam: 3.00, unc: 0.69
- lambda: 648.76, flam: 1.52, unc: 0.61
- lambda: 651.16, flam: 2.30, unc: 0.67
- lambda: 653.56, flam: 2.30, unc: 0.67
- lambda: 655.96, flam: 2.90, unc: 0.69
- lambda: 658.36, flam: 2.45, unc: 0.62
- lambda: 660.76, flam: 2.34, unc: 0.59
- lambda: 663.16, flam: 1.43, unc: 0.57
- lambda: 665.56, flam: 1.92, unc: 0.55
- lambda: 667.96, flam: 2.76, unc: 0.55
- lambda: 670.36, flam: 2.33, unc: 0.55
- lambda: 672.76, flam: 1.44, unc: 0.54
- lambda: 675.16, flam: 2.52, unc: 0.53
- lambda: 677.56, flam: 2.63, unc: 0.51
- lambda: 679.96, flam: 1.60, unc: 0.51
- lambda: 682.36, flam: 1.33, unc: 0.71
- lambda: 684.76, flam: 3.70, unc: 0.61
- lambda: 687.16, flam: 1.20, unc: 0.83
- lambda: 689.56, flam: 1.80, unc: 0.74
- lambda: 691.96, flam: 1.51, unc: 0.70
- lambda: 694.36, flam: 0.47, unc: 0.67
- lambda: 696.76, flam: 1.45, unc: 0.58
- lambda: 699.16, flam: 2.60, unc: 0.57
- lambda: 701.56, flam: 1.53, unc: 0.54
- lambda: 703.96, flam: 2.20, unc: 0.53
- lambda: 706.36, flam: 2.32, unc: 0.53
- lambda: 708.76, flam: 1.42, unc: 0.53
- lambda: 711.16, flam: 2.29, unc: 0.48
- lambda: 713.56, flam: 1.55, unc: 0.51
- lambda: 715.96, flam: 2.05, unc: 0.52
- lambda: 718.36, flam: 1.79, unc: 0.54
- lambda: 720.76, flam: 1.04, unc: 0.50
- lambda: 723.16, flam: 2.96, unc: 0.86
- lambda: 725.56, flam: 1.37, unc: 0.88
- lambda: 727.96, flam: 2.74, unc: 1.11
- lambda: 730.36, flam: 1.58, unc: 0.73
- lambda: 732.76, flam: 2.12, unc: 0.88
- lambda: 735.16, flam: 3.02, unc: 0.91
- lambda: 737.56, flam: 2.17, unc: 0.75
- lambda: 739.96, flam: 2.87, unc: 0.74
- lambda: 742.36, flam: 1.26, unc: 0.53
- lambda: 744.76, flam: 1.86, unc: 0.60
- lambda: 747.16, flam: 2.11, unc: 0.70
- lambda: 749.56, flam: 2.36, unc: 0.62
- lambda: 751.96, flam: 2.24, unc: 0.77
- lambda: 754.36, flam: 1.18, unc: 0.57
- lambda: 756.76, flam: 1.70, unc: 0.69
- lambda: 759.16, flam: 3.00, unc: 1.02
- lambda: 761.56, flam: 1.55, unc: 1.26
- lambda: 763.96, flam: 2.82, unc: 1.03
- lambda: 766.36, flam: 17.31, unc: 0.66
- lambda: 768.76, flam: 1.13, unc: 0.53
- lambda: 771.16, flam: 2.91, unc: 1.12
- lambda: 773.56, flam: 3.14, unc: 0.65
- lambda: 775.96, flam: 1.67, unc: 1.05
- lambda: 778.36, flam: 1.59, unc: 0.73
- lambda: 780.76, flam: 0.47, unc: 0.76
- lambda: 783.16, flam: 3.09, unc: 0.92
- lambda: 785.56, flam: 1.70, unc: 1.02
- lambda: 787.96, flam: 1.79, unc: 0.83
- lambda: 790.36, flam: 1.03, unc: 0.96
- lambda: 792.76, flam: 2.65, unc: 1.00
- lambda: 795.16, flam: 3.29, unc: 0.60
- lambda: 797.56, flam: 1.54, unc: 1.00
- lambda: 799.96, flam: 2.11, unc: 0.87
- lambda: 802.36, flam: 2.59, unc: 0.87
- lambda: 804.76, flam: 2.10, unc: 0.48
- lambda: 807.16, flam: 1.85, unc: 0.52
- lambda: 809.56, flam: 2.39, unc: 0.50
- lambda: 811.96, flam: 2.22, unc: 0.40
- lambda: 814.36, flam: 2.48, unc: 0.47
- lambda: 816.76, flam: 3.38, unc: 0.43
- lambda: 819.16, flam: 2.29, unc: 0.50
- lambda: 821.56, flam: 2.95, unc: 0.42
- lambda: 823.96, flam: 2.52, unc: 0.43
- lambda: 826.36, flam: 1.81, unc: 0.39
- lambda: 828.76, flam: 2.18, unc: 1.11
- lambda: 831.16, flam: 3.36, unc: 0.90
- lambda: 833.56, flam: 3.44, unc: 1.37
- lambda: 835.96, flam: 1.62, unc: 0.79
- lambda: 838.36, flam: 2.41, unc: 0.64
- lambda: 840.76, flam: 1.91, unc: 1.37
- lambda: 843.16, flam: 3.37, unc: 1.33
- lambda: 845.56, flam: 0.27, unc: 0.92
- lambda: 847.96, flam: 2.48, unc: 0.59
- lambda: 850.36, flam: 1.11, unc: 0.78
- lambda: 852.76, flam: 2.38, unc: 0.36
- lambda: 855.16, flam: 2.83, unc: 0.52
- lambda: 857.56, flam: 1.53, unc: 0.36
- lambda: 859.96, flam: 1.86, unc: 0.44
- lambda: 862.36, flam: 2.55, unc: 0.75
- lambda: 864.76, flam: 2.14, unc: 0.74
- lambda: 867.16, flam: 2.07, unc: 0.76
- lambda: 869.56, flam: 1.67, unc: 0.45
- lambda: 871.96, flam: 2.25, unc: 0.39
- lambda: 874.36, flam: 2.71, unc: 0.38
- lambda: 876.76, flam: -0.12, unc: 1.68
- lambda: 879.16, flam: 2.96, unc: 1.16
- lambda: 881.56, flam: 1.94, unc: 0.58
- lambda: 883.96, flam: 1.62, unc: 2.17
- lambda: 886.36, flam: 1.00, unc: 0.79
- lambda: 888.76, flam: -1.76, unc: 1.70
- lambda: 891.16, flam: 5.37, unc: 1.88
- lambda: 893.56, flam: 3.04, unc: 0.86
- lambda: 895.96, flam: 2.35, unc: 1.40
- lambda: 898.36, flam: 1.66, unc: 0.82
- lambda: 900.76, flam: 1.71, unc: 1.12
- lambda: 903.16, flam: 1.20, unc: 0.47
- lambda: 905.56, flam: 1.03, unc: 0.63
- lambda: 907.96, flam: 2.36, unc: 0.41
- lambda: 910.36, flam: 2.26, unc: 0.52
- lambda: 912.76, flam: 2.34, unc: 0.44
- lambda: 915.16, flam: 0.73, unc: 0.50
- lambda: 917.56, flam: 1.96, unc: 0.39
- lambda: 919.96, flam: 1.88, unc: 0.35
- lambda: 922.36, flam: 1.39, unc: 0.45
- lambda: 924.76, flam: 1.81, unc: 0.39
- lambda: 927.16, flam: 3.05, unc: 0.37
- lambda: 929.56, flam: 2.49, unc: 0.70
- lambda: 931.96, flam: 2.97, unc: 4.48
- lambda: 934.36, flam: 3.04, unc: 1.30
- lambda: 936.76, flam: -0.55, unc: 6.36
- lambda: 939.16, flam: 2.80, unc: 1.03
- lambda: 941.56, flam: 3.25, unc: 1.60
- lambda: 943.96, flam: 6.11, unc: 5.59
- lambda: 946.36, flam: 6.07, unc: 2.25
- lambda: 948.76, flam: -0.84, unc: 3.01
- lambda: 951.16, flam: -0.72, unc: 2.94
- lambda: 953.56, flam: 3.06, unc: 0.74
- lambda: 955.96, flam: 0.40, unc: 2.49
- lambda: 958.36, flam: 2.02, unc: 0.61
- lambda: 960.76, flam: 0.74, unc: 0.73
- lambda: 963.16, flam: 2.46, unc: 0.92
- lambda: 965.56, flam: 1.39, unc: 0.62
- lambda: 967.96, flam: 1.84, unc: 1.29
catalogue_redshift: 1.055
